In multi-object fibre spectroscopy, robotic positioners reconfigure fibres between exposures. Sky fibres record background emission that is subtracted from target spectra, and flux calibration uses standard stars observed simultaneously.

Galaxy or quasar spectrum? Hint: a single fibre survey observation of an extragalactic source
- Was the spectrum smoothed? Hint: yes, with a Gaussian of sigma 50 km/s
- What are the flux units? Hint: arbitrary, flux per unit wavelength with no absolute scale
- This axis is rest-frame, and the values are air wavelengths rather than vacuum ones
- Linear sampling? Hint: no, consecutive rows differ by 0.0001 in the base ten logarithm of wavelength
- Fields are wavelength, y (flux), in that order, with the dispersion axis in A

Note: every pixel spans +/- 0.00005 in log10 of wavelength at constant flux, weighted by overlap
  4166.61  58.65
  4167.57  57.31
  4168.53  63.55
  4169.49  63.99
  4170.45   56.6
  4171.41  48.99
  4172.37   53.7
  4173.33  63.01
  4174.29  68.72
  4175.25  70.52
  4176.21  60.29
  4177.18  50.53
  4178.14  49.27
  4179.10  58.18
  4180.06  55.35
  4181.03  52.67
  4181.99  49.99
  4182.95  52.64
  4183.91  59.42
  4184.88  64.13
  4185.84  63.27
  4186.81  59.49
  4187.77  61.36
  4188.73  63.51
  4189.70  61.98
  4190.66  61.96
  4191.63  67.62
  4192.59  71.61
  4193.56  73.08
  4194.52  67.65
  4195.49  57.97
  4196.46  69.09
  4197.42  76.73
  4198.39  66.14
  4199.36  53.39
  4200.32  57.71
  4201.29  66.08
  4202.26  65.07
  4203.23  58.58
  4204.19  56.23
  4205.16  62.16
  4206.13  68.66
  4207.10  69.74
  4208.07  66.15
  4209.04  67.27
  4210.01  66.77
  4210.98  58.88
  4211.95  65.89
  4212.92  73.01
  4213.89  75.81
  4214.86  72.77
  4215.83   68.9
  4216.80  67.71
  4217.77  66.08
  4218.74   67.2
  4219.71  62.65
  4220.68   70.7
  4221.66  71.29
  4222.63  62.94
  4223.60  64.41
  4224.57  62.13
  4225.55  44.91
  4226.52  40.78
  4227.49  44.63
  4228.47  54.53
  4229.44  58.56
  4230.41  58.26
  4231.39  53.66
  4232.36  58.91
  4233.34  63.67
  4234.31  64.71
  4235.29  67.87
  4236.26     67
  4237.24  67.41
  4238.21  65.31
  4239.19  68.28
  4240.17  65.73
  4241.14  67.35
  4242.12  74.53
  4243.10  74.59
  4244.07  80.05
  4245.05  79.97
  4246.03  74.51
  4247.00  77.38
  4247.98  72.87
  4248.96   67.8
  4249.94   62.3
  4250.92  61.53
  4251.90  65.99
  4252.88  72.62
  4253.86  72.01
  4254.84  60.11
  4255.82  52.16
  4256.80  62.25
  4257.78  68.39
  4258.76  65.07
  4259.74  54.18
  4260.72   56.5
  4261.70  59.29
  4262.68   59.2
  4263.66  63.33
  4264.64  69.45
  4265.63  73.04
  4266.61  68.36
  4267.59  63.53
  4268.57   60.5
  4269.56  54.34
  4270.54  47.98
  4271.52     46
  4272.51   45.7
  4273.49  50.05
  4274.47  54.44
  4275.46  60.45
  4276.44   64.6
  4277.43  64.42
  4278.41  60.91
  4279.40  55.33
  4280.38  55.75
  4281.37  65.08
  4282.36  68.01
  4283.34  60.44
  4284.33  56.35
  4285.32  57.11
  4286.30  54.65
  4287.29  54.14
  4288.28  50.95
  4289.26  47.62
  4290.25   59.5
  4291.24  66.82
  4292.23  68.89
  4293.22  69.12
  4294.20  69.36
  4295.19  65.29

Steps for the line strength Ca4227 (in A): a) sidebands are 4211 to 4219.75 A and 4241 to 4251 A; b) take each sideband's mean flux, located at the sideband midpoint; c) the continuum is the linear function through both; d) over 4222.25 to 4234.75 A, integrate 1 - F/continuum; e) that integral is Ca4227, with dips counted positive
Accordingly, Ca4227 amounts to 2.5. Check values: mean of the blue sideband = 68.7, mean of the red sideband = 72.7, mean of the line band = 56.2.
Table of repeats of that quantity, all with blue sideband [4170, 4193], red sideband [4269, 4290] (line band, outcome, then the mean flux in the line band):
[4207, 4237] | -2.7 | 63.1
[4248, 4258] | -1.4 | 64.8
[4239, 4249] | -2.8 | 73.4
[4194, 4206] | -0.9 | 63.3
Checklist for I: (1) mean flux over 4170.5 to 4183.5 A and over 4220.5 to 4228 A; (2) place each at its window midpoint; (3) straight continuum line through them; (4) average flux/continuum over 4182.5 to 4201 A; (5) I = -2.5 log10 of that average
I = -0.13 mag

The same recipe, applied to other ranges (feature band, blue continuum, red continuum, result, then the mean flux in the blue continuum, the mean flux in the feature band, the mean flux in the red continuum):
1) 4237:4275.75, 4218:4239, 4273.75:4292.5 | -0.074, 60.7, 64.1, 59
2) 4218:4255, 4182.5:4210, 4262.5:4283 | -0.059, 63.9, 65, 59.6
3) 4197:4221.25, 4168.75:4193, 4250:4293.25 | -0.108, 59.6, 66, 60.1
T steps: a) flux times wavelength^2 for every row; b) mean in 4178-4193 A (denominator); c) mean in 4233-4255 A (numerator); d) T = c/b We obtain 1.20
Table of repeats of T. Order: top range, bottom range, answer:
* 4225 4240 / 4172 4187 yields 1.04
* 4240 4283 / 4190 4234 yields 1.02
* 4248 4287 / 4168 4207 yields 1.03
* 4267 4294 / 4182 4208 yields 0.95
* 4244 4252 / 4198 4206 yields 1.19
